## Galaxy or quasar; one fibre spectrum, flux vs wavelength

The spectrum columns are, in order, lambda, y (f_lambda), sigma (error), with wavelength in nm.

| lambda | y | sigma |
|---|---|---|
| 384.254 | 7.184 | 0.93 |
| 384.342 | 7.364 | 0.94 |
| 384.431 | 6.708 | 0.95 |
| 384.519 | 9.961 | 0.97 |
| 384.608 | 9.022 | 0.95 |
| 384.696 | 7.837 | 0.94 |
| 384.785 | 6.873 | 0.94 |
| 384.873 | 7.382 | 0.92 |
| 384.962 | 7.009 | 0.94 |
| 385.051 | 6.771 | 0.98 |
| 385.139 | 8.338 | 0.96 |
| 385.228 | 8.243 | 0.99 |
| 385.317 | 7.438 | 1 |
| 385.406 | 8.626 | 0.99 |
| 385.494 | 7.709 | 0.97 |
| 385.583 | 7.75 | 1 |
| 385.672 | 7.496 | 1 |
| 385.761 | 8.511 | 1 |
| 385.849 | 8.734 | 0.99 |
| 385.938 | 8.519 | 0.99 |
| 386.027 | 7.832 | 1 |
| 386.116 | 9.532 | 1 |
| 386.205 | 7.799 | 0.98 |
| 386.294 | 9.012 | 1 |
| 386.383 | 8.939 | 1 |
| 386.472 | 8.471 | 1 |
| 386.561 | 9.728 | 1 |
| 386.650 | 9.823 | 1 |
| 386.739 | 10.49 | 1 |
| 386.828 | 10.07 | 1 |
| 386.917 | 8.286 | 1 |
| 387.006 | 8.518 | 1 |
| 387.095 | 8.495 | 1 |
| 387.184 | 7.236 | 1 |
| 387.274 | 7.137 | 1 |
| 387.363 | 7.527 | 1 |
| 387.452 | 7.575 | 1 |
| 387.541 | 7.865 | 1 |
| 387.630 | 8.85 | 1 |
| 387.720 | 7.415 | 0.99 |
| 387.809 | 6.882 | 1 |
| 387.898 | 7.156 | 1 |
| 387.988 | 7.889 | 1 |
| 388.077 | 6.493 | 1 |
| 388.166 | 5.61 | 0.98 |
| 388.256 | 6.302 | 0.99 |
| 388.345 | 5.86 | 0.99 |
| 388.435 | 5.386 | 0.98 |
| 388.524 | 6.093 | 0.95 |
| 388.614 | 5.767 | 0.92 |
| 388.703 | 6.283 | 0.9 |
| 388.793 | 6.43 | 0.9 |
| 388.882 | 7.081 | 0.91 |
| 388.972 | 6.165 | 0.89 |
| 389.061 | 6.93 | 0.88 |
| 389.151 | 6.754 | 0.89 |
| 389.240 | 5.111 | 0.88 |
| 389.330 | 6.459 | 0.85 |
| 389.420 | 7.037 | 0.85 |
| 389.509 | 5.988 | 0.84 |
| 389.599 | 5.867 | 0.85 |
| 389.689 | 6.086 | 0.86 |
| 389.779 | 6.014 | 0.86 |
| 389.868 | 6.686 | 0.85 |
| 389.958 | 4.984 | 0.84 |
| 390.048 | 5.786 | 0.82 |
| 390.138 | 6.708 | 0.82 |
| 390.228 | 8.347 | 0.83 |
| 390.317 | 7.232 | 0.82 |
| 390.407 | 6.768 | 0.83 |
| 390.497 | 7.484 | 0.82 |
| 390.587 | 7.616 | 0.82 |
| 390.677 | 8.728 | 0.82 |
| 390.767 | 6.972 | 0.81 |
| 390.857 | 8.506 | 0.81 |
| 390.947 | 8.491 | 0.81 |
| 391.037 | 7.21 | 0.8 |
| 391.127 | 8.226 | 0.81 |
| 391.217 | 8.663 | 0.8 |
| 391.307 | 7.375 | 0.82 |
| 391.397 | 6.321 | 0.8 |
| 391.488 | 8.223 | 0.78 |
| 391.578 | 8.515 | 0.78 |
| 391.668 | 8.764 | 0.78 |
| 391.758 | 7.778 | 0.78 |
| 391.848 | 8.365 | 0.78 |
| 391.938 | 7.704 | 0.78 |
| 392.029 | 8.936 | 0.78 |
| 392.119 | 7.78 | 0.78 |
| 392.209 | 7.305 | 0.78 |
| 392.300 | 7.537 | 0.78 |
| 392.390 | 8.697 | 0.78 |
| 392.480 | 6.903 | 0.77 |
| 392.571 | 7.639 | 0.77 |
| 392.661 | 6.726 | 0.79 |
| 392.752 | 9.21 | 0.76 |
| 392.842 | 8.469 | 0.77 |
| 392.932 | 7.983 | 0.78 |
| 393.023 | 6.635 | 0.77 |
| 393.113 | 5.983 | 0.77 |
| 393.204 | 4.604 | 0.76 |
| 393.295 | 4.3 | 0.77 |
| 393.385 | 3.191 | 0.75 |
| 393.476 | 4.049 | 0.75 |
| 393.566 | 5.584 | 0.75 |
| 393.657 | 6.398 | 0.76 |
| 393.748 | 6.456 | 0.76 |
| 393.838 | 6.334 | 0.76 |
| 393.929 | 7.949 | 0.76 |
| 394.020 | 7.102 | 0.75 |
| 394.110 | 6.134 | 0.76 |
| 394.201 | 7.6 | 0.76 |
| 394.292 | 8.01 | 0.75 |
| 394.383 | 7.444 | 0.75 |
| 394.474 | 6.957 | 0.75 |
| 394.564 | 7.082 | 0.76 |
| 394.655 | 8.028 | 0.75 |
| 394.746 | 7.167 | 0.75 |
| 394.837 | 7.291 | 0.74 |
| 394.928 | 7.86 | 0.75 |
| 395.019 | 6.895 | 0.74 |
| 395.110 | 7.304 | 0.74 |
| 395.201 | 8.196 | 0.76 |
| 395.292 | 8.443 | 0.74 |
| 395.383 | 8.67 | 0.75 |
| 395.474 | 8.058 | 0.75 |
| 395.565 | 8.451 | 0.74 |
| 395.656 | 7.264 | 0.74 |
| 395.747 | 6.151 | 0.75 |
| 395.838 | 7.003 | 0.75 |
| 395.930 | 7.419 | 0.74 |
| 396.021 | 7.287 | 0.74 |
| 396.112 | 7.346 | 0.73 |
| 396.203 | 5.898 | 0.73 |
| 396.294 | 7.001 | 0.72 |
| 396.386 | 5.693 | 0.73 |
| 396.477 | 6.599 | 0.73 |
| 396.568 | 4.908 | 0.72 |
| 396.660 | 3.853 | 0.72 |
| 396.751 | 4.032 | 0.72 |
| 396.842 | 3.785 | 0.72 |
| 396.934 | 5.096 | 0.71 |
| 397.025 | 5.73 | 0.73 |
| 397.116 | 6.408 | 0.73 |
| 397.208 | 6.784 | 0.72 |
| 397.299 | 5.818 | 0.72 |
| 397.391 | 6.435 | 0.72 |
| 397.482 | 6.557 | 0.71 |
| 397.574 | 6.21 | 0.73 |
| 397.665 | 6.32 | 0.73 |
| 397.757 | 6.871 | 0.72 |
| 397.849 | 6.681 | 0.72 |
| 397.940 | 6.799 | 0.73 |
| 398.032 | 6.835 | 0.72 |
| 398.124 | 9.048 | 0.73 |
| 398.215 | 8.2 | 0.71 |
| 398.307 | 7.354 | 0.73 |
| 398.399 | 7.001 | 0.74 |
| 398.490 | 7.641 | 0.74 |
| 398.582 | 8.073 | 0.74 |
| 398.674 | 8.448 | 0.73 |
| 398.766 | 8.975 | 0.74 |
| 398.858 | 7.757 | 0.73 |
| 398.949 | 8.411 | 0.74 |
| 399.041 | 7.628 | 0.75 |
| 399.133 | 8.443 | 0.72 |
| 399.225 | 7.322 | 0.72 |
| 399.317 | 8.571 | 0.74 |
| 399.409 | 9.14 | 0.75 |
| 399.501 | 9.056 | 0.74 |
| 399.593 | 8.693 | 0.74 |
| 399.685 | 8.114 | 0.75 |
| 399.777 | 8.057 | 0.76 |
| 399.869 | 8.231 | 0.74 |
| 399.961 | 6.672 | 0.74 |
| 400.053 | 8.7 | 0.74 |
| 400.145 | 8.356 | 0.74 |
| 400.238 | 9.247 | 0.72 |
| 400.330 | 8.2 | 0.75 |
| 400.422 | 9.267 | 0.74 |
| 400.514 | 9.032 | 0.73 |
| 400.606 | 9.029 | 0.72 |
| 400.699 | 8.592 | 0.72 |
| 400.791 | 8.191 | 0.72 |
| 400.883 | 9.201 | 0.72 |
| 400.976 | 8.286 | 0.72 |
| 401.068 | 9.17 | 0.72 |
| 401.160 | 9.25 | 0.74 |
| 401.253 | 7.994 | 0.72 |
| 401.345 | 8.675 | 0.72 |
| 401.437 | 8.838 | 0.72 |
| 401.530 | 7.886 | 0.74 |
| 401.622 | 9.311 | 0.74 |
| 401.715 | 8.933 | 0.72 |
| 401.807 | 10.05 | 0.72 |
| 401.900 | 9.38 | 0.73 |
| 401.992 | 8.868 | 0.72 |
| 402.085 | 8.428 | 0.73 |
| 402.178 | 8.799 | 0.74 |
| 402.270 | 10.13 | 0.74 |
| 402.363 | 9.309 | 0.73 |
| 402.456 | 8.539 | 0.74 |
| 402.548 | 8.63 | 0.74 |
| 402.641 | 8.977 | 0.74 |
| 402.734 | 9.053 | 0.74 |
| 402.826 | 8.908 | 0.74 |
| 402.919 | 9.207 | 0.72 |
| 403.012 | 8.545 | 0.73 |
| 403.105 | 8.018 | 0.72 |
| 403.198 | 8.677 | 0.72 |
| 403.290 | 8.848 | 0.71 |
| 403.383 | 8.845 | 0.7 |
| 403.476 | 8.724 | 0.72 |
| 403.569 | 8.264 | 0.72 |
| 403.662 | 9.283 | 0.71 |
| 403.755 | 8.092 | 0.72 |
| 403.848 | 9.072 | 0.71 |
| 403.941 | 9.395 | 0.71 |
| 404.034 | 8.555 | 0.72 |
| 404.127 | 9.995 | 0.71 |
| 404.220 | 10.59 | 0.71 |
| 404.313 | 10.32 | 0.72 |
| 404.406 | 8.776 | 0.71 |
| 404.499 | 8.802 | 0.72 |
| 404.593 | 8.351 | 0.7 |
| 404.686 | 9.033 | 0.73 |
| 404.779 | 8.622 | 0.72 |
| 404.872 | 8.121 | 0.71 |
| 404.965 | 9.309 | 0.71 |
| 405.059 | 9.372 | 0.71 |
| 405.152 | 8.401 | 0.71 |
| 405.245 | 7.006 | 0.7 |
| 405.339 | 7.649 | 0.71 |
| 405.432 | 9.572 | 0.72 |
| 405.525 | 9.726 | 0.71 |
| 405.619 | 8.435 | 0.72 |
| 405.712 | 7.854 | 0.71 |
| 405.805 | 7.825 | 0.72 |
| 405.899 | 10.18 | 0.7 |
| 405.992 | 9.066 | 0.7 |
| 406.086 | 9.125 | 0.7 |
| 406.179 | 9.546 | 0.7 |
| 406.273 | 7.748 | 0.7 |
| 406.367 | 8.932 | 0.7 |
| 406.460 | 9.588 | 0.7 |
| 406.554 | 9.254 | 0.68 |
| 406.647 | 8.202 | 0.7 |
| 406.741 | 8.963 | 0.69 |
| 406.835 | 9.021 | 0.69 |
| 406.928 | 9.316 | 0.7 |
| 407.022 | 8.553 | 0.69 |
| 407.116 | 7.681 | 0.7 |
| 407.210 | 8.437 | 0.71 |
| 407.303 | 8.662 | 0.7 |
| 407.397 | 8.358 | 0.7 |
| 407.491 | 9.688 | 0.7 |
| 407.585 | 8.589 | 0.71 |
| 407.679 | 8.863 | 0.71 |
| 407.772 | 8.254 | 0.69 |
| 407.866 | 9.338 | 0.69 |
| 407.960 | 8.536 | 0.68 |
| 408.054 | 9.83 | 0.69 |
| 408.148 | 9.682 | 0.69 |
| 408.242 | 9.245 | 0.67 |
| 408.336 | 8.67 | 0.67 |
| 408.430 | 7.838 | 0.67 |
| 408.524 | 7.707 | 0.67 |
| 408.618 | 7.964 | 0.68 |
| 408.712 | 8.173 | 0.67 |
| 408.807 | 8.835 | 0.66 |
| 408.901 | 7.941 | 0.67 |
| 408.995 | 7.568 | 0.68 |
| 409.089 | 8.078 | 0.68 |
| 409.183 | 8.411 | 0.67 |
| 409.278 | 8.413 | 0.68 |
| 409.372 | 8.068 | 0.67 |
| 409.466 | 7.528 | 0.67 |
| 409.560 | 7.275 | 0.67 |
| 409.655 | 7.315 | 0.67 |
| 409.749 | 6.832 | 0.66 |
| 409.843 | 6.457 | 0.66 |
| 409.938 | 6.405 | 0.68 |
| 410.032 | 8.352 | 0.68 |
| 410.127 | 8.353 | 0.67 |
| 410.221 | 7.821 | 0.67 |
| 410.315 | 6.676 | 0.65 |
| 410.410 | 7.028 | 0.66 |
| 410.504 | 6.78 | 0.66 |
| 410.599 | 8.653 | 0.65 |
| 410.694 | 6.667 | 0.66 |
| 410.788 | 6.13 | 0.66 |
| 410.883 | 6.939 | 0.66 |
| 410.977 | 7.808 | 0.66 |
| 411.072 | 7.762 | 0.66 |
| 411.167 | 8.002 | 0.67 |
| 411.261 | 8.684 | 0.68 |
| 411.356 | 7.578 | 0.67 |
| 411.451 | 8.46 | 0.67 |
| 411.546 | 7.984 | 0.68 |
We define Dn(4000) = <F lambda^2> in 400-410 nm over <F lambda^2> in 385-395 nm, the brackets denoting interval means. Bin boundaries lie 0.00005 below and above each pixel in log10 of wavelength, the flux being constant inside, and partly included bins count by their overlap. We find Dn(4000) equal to 1.3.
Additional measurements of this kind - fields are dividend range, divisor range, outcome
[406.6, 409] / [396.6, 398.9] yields 1.36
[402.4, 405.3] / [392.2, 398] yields 1.38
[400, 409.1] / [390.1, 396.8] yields 1.30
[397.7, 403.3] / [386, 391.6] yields 1.22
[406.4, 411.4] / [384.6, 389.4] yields 1.19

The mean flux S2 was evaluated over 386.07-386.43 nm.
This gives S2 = 8.81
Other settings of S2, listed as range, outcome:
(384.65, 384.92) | 7.39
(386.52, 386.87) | 10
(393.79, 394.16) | 6.9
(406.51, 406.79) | 8.8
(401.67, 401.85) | 9.51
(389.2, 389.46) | 6.19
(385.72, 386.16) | 8.63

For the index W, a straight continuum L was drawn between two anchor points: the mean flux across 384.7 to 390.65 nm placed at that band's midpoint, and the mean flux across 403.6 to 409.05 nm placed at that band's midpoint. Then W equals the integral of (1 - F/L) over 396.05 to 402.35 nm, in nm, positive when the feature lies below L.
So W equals 0.41 nm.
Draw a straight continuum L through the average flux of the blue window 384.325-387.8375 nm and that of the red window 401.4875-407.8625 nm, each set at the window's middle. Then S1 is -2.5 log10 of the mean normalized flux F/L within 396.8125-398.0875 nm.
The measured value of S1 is 0.35 mag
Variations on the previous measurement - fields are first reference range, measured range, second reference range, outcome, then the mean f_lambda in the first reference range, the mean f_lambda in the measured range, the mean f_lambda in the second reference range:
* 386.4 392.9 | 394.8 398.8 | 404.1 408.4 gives 0.17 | 7.42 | 6.87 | 8.88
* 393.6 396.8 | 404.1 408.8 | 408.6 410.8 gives -0.18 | 6.97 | 8.81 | 7.59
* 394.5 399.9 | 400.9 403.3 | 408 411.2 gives -0.19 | 7.19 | 8.88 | 7.8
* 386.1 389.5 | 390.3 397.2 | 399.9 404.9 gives 0.14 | 7.45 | 7.04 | 8.85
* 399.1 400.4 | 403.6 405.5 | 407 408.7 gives -0.05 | 8.36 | 8.92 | 8.65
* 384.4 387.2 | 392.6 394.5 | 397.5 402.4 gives 0.27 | 8.37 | 6.53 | 8.32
